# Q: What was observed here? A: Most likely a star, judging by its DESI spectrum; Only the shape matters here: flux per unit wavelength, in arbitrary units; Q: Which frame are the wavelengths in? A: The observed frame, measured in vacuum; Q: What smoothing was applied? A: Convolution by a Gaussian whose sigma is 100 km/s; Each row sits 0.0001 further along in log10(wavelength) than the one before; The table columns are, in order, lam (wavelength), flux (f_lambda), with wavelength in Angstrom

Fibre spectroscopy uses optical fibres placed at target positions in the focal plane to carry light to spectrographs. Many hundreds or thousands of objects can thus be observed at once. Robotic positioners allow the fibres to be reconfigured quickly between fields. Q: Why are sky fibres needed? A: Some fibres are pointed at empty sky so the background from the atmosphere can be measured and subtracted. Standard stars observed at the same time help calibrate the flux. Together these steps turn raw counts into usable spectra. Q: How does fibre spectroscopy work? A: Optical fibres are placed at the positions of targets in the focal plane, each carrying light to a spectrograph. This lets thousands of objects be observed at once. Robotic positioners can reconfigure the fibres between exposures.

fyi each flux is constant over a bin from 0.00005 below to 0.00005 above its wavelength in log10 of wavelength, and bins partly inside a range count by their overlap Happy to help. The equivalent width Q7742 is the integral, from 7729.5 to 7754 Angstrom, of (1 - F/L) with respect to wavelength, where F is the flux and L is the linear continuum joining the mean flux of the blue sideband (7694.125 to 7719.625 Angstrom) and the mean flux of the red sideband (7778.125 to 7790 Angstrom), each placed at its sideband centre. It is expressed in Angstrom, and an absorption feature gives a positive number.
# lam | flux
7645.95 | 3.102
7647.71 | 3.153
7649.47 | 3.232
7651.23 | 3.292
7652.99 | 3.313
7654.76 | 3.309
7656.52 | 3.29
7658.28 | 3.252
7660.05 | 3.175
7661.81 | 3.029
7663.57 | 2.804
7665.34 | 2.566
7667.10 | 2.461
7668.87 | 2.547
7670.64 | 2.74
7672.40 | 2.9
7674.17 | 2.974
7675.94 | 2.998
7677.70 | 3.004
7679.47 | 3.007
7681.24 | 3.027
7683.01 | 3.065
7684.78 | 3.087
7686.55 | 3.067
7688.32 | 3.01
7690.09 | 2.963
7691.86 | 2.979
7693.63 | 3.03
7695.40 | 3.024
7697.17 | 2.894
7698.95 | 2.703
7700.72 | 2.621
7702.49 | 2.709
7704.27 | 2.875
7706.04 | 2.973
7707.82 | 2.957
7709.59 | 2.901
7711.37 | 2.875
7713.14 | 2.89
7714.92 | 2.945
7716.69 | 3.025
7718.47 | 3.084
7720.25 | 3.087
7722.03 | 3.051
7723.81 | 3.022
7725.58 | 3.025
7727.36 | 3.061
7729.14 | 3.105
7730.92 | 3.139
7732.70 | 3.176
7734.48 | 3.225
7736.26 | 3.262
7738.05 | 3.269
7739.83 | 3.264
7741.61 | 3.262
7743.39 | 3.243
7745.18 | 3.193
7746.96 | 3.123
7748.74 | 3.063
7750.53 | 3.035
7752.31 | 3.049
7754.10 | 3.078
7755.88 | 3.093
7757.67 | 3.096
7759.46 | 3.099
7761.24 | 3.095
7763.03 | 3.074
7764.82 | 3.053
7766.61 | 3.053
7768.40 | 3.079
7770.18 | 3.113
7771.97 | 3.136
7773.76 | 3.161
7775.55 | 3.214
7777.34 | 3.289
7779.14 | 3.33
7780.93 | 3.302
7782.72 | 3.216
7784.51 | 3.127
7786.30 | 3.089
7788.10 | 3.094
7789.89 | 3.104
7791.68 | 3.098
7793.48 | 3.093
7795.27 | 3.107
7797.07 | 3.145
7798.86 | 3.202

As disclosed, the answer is -1.2 Angstrom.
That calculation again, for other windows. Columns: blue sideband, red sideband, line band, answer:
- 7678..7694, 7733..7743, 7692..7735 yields 2.36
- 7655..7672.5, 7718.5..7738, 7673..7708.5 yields 0.45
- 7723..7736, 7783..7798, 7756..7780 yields -0.17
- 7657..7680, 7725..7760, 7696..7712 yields 0.92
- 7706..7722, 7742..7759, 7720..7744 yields -0.91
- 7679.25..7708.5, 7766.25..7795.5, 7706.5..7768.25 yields -0.79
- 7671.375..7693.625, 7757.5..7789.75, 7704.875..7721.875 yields 0.45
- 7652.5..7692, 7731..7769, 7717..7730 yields 0.09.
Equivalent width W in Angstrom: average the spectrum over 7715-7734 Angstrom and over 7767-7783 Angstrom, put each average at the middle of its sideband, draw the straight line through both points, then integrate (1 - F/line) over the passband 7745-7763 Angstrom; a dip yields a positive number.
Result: 0.3 Angstrom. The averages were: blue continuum 3.08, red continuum 3.2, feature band 3.09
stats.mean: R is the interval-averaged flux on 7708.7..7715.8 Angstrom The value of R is 2.9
